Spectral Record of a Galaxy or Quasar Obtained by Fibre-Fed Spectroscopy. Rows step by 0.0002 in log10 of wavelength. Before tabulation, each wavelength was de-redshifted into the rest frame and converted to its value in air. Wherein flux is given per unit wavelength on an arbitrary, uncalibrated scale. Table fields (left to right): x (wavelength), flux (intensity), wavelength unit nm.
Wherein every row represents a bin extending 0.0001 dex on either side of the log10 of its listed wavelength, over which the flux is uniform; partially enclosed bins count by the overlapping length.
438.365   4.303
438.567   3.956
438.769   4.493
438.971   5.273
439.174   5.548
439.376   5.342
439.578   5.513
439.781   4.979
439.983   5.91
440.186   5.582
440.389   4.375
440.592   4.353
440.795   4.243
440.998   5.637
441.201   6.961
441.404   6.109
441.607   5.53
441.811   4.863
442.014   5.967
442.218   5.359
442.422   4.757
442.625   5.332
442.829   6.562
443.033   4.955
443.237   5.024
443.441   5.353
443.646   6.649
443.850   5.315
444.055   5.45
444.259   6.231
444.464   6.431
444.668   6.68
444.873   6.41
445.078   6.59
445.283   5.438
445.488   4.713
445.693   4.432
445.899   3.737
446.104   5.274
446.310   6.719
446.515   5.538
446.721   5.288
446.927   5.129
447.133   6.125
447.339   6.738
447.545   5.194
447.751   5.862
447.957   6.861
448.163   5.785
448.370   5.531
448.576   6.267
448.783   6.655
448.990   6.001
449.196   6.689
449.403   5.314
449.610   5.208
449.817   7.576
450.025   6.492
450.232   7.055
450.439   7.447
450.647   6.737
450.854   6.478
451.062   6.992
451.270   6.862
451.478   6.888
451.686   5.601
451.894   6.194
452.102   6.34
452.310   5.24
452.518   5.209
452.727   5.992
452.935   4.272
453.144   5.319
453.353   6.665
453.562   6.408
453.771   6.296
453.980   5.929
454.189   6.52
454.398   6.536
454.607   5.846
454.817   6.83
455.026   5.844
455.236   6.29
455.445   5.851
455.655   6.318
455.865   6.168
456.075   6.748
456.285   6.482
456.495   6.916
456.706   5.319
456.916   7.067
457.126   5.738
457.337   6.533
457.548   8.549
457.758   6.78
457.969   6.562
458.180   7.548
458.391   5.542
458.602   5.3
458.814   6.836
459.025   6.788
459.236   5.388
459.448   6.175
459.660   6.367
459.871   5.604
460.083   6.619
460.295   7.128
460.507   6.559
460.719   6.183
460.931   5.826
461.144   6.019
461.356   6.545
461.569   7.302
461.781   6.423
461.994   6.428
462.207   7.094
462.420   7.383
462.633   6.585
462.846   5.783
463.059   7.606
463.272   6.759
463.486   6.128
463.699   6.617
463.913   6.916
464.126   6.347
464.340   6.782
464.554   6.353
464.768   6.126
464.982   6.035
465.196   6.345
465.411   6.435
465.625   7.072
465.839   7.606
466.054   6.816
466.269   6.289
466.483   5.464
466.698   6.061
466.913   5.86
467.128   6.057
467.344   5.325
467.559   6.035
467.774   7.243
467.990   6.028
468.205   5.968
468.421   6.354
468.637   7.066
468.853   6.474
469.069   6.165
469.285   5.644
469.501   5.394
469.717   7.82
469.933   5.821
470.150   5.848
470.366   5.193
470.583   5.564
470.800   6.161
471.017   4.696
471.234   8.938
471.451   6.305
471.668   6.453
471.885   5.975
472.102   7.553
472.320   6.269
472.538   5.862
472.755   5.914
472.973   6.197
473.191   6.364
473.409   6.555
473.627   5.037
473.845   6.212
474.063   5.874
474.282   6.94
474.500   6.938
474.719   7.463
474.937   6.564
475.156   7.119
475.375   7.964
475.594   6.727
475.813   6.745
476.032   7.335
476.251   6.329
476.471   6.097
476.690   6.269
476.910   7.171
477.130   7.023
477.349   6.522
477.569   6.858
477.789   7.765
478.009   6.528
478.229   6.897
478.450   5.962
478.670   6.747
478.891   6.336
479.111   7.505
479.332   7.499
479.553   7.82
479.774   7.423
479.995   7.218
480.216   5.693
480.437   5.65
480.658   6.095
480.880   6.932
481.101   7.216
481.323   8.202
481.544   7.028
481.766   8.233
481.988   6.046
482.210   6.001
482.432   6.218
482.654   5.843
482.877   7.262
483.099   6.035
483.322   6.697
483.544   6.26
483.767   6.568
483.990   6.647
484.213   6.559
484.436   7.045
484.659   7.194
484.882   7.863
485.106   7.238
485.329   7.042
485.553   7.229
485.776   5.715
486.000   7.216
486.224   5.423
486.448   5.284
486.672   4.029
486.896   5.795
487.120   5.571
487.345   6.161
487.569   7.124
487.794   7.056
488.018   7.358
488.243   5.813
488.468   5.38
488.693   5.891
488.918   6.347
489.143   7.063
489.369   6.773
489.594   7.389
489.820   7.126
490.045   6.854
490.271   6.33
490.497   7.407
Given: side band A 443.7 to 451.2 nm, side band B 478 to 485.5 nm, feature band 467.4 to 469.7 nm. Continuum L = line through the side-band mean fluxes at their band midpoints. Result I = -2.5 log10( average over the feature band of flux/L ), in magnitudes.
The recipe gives 0.04 mag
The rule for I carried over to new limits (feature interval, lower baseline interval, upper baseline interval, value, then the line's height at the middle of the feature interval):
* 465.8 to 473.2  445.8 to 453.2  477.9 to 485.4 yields 0.05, 6.51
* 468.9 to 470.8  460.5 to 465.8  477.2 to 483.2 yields 0.12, 6.65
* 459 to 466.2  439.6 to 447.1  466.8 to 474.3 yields -0.09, 5.99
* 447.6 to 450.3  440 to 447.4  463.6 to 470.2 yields -0.09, 5.73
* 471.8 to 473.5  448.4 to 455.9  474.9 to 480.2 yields 0.07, 6.78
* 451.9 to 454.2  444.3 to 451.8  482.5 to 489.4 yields 0.05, 6.13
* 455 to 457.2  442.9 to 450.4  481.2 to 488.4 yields -0.04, 6.04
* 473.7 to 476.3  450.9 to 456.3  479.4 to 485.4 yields -0.03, 6.64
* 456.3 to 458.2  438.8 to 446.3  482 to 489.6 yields -0.16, 5.8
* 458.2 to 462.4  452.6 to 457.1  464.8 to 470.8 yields -0.03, 6.18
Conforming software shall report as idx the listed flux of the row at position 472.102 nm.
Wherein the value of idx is 7.553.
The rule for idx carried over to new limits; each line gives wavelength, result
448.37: 5.531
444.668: 6.68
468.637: 7.066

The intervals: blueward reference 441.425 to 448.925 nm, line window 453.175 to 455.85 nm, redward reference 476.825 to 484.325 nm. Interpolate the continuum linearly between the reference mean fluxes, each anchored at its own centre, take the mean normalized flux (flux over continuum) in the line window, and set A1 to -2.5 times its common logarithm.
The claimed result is -0.05 mag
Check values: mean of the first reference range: 5.69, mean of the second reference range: 6.78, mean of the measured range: 6.25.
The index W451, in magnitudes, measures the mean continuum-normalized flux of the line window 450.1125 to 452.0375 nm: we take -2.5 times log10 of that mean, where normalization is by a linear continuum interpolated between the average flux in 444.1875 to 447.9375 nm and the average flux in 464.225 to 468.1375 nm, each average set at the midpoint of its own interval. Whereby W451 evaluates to -0.14 mag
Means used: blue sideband 5.72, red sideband 6.33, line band 6.69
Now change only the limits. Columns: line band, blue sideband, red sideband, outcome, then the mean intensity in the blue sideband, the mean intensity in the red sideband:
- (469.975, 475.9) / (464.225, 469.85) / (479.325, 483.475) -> 0.02 mag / 6.34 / 6.77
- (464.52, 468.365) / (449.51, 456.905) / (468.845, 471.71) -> -0.02 mag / 6.26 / 6.16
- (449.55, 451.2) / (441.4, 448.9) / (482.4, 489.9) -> -0.17 mag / 5.69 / 6.48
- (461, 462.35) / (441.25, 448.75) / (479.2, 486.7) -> -0.09 mag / 5.69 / 6.69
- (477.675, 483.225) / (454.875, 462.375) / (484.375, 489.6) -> -0.06 mag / 6.43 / 6.43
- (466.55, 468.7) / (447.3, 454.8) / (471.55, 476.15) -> 0.05 mag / 6.2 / 6.58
